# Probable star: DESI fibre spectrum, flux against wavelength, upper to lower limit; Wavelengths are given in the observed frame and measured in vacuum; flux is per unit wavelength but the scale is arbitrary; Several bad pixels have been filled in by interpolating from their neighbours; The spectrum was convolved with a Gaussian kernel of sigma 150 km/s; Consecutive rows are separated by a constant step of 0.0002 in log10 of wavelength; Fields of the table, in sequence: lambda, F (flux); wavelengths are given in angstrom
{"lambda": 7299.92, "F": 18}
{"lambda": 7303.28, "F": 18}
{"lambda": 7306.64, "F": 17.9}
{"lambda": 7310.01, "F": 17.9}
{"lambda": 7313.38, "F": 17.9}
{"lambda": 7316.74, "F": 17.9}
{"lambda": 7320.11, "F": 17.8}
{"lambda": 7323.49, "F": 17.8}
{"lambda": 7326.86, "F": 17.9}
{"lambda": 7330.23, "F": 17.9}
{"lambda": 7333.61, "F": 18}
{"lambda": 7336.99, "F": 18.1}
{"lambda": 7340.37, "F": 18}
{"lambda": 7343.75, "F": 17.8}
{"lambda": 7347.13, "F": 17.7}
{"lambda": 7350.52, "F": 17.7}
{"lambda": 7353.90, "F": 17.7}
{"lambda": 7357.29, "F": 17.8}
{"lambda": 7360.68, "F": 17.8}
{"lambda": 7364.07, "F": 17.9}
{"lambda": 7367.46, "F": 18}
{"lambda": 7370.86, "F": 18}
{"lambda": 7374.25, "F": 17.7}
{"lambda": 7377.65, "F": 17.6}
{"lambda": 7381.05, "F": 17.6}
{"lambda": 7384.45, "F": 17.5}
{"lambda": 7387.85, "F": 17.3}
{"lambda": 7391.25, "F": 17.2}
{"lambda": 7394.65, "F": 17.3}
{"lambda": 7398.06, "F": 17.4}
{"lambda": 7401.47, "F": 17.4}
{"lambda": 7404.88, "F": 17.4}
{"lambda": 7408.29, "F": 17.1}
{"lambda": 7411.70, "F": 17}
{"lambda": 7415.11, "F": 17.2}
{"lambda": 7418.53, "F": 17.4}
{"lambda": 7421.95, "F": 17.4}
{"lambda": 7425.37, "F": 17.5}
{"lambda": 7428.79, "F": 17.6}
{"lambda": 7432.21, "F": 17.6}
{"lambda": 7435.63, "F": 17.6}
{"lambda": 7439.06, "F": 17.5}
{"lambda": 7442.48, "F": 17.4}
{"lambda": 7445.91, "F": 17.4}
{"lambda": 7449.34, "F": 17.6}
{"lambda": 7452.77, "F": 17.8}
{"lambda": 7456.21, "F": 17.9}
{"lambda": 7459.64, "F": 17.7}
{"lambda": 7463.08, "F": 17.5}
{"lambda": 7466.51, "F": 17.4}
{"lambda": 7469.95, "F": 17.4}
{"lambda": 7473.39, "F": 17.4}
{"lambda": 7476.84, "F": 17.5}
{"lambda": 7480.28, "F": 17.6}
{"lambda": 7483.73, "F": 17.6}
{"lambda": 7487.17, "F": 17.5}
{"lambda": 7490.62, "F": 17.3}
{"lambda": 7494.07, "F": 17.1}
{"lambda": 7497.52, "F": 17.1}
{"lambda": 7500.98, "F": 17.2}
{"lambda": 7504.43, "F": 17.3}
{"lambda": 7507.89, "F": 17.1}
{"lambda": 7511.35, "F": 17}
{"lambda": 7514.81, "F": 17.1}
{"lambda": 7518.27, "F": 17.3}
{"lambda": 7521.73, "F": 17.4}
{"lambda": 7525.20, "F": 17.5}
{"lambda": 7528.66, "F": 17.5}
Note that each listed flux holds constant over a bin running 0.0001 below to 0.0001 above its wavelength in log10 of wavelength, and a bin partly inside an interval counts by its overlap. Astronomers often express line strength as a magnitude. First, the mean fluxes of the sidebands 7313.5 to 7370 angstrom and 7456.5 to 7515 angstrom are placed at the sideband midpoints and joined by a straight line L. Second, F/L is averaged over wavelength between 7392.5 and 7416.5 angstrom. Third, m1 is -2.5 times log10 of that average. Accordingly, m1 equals 0.02 mag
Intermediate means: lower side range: 17.9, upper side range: 17.4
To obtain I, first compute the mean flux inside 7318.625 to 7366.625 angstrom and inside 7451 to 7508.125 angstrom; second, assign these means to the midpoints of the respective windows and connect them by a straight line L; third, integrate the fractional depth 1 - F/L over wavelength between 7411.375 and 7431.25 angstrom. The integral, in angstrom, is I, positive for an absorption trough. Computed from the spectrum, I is 0.3 angstrom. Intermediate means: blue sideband 17.9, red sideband 17.4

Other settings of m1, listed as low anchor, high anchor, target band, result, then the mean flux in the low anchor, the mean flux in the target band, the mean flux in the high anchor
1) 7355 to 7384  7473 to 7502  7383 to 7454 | 0.01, 17.8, 17.4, 17.4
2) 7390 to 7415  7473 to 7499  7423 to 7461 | -0.02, 17.3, 17.6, 17.4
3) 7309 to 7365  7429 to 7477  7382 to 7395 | 0.02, 17.9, 17.4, 17.6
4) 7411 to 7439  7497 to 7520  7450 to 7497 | -0.01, 17.4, 17.5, 17.2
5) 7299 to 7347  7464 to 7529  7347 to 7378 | 0.00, 17.9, 17.8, 17.3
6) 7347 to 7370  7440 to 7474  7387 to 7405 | 0.02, 17.8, 17.3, 17.6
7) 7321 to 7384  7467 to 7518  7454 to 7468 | -0.01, 17.8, 17.6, 17.3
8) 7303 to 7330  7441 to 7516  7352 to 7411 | 0.01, 17.9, 17.6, 17.4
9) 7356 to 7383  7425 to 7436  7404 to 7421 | 0.03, 17.8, 17.2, 17.6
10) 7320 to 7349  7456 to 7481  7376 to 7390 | 0.02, 17.9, 17.5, 17.5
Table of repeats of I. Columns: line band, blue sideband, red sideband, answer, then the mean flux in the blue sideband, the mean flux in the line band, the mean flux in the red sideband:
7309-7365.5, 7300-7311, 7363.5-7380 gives 0.1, 17.9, 17.9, 17.8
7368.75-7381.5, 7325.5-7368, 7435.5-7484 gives 0.0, 17.9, 17.7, 17.5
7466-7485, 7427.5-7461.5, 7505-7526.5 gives 0.0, 17.6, 17.5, 17.2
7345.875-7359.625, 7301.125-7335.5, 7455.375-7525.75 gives 0.1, 17.9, 17.7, 17.4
